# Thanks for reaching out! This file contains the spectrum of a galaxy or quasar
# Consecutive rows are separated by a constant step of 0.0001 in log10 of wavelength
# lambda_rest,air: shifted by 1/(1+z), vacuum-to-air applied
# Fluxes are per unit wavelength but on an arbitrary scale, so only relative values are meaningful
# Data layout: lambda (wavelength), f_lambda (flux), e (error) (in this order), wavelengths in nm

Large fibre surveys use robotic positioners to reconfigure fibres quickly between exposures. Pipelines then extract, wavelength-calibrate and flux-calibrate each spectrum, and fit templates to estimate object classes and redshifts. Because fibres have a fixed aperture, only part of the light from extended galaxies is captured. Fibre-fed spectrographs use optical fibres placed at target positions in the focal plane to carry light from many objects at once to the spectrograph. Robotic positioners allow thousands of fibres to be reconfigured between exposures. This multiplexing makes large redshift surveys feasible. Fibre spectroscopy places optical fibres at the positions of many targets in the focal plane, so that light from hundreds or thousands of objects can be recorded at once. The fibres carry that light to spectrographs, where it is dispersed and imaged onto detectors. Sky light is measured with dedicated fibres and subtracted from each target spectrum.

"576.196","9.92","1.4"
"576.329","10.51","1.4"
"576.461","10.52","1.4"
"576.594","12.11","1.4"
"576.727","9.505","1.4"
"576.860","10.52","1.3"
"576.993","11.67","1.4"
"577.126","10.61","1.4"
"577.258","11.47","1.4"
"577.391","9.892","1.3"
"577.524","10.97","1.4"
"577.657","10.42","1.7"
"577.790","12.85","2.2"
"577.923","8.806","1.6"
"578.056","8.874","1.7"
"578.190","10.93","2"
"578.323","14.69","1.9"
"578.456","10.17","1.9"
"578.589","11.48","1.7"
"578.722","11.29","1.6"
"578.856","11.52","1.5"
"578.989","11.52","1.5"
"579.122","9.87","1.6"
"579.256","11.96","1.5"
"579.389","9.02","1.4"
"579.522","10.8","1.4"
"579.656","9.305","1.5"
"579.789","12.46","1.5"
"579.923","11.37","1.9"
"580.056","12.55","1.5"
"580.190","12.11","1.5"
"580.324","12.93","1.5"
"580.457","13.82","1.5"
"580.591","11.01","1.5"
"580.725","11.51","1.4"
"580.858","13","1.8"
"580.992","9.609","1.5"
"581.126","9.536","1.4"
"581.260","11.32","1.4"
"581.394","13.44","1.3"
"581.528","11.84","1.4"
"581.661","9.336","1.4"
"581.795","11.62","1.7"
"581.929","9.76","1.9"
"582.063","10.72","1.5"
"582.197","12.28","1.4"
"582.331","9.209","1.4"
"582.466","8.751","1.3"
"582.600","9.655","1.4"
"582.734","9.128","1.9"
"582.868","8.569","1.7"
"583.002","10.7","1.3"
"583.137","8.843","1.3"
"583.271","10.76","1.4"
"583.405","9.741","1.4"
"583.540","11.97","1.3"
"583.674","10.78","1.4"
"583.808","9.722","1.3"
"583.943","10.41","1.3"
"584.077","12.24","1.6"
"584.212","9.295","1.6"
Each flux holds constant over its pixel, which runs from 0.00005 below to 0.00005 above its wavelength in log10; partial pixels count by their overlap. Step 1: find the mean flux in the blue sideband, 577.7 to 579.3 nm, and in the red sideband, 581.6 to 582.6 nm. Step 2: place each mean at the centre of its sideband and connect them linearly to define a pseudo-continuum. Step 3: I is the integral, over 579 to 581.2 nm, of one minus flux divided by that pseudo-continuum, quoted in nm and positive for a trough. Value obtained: -0.122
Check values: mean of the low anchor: 11.1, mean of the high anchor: 10.2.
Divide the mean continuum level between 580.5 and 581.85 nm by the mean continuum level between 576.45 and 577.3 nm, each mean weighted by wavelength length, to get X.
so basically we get 1.0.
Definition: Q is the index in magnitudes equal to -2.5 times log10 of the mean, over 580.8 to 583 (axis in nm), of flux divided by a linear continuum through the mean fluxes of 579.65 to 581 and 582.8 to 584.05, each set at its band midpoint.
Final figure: 0.06 mag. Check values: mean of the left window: 12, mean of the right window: 10.2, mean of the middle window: 10.5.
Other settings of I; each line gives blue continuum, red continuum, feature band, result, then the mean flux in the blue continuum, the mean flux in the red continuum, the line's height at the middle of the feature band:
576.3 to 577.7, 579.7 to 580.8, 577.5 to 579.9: 0.113 nm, 10.8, 12.2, 11.5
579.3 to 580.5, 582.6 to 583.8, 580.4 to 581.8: -0.054 nm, 11.6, 10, 11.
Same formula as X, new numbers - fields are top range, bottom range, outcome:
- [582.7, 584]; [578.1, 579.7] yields 0.91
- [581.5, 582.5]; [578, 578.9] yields 0.92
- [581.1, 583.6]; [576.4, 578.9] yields 0.95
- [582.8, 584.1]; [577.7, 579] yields 0.92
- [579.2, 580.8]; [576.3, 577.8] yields 1.07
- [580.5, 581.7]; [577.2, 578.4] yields 1.03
